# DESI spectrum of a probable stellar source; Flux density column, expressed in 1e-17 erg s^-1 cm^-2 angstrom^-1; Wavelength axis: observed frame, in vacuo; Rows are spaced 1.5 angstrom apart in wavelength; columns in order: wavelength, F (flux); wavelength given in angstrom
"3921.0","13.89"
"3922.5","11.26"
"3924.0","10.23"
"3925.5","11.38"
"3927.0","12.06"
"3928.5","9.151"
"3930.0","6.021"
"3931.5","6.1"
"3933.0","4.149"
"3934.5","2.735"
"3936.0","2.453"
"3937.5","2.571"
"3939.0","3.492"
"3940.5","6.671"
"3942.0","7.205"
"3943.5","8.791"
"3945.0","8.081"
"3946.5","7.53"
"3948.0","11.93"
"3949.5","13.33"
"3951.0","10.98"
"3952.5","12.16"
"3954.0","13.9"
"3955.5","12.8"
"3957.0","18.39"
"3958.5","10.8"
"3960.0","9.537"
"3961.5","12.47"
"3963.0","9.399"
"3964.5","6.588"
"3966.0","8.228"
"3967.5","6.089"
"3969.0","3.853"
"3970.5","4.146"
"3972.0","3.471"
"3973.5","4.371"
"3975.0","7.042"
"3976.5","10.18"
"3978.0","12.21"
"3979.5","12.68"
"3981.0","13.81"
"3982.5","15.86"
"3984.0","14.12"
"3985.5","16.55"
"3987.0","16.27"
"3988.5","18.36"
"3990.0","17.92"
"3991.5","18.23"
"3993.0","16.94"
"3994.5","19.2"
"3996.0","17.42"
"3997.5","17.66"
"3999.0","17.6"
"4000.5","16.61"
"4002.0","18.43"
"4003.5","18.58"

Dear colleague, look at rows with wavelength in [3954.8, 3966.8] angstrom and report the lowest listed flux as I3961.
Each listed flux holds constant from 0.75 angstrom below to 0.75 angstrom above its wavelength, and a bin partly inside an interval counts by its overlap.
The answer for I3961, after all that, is 6.588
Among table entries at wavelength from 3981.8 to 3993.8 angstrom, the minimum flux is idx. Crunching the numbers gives 14.12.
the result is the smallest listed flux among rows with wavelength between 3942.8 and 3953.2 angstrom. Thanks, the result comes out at 7.53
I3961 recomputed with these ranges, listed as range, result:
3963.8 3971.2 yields 3.853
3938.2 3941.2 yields 3.492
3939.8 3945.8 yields 6.671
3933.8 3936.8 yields 2.453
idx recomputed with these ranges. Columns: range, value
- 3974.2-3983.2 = 7.042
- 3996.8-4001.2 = 16.61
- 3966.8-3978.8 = 3.471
